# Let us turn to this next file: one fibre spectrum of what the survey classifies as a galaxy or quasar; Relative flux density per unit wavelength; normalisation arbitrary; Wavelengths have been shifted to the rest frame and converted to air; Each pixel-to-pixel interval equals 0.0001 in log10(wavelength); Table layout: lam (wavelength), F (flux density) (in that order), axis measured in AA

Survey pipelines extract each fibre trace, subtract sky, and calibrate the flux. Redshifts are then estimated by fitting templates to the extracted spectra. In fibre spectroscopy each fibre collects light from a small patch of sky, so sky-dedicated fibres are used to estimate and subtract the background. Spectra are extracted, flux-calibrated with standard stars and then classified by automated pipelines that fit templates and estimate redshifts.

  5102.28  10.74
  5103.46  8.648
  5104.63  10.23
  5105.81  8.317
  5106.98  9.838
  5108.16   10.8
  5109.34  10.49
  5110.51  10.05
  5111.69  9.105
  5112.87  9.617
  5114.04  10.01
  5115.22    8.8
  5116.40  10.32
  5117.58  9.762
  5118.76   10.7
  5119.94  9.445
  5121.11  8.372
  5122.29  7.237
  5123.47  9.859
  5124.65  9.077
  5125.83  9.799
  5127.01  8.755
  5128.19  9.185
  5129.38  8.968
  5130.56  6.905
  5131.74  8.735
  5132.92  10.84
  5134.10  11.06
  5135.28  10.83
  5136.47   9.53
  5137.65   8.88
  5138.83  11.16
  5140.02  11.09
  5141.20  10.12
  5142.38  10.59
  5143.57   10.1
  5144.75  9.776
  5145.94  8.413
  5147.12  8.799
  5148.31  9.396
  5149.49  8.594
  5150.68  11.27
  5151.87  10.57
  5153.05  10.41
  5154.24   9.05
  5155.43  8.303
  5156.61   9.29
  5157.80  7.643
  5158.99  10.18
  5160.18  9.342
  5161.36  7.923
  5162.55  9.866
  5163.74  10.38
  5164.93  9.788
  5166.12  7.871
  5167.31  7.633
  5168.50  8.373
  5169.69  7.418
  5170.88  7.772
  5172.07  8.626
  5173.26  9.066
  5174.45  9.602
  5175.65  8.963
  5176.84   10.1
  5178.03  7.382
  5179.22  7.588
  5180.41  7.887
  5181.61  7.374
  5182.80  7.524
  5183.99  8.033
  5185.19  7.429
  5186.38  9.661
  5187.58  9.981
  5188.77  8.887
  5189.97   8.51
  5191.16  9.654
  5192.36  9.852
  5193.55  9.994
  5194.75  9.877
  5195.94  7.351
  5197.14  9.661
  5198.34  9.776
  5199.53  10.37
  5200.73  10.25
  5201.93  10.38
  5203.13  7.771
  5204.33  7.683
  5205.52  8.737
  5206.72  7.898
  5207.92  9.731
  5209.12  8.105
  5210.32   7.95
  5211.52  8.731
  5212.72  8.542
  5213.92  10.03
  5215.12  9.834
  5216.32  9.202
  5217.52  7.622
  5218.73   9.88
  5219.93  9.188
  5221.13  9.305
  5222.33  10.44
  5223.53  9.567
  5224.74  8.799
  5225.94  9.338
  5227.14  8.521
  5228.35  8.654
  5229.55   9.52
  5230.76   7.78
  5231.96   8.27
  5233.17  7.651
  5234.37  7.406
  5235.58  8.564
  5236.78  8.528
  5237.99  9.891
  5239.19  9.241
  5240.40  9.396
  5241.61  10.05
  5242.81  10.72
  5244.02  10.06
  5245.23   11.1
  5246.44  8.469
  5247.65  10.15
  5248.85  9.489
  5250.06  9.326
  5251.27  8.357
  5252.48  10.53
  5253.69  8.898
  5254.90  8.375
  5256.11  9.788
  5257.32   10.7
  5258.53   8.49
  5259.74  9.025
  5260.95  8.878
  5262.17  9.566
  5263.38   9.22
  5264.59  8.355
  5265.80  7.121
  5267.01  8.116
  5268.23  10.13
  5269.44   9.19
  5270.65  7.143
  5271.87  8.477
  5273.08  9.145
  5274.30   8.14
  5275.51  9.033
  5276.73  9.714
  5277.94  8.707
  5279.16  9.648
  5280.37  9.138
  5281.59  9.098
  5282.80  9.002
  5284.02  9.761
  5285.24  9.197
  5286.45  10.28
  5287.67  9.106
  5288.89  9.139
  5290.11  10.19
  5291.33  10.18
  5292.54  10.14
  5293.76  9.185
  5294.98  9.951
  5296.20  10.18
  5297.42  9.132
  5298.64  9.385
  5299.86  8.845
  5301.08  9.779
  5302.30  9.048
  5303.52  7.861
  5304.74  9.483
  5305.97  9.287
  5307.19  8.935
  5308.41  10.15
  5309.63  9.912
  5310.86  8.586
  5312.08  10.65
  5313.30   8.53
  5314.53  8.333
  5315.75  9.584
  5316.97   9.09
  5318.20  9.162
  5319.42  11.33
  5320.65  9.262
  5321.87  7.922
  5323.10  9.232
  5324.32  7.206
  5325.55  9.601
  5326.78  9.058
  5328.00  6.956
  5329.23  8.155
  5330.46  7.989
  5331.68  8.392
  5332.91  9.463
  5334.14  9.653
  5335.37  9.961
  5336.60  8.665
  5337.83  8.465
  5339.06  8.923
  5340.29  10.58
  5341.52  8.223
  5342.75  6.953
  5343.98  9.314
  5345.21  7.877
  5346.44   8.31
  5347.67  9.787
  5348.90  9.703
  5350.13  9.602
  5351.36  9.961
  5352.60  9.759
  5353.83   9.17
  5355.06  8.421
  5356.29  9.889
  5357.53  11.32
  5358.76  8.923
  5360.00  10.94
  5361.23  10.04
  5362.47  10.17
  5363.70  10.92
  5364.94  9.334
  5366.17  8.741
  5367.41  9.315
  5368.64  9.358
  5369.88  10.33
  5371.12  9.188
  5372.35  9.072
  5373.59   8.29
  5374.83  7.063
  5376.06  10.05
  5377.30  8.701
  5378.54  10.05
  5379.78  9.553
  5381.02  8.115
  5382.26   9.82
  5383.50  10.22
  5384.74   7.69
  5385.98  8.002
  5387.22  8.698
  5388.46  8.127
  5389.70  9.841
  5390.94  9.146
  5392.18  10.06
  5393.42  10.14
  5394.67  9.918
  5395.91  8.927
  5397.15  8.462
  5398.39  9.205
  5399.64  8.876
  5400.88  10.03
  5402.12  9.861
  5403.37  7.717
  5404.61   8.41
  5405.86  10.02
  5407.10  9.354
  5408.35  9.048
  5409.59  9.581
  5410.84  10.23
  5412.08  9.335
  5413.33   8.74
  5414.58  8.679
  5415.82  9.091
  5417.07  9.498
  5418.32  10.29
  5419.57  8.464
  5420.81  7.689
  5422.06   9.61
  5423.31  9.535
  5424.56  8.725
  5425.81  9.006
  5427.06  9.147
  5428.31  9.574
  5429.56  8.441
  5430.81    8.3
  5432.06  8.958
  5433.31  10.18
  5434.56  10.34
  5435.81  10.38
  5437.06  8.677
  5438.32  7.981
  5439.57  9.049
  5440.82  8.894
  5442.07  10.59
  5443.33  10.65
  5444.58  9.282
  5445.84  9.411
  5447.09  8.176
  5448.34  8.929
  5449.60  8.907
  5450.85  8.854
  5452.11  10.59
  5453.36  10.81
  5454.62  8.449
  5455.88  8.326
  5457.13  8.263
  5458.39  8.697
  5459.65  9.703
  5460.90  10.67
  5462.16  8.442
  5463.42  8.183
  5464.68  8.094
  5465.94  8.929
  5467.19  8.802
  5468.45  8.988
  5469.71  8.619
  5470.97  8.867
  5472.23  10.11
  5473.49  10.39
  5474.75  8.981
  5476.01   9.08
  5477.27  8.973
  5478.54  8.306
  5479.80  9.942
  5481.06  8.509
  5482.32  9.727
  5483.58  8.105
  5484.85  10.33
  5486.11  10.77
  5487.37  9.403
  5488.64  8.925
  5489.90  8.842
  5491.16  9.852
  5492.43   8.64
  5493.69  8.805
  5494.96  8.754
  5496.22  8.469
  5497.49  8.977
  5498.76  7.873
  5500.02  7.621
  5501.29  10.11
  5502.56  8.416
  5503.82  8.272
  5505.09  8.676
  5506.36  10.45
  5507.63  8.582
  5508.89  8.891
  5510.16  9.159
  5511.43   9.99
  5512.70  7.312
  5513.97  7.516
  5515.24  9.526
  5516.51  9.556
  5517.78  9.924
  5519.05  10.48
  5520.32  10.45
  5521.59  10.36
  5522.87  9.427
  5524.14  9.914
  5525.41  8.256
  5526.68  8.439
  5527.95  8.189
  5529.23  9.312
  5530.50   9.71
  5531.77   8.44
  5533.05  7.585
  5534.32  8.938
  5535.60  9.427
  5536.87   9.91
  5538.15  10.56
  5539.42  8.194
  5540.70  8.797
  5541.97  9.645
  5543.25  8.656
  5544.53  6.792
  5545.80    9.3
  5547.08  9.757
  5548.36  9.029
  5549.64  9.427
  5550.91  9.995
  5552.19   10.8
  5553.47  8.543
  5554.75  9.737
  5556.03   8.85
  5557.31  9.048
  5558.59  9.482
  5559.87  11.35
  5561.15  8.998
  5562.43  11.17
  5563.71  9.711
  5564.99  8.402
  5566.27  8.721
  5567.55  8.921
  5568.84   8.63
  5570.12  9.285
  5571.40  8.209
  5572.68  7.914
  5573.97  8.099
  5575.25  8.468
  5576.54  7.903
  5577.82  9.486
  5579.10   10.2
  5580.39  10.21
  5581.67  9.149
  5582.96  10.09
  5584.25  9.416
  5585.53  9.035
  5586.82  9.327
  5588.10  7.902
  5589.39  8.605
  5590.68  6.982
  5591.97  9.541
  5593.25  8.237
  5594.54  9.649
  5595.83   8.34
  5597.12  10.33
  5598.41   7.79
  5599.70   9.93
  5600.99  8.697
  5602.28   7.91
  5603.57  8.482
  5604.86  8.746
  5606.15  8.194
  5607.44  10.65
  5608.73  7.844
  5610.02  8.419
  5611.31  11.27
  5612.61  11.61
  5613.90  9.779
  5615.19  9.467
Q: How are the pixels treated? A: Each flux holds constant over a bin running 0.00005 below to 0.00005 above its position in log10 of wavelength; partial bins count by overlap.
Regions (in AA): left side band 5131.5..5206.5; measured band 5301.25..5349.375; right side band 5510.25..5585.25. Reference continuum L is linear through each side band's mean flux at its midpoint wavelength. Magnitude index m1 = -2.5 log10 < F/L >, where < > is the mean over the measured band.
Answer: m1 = 0.03 mag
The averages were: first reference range 9.18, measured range 8.97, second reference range 9.2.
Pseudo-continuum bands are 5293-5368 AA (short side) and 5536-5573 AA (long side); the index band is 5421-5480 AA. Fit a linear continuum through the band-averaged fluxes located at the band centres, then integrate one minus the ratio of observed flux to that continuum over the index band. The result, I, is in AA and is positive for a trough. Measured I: 0.4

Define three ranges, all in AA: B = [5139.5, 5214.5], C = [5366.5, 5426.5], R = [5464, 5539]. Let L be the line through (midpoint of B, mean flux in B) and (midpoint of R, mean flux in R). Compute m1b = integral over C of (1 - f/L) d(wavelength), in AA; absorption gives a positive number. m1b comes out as -0.4 AA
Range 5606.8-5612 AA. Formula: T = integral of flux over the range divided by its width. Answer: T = 9.55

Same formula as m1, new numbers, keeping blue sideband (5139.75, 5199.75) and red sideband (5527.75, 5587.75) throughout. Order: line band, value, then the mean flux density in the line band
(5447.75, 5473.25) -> 0.01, 9.08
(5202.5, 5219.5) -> 0.05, 8.7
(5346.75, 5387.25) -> -0.03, 9.4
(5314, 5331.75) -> 0.04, 8.77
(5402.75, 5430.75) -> 0.01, 9.08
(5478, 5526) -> 0.00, 9.14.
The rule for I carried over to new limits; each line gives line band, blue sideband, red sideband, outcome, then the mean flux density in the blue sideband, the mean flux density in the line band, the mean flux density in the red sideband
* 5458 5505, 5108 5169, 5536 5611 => 0.7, 9.47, 9.03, 9.07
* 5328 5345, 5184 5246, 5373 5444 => 0.8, 9.11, 8.73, 9.18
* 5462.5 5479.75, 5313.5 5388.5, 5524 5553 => 0.2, 9.12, 8.97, 9.07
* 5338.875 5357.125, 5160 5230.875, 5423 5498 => -0.2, 8.89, 9.13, 9.17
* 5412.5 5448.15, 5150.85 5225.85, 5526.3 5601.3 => -0.6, 8.96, 9.19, 9.08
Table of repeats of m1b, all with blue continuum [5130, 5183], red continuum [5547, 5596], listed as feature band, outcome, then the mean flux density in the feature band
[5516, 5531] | -0.6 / 9.5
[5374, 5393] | 0.3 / 9.01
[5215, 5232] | 0.2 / 9.06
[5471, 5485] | -0.2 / 9.26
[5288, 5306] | -0.6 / 9.45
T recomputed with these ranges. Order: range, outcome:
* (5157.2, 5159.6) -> 8.89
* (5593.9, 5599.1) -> 9.03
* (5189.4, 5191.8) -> 9.1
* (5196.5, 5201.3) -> 9.99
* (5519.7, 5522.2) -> 10.4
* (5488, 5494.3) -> 9.02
